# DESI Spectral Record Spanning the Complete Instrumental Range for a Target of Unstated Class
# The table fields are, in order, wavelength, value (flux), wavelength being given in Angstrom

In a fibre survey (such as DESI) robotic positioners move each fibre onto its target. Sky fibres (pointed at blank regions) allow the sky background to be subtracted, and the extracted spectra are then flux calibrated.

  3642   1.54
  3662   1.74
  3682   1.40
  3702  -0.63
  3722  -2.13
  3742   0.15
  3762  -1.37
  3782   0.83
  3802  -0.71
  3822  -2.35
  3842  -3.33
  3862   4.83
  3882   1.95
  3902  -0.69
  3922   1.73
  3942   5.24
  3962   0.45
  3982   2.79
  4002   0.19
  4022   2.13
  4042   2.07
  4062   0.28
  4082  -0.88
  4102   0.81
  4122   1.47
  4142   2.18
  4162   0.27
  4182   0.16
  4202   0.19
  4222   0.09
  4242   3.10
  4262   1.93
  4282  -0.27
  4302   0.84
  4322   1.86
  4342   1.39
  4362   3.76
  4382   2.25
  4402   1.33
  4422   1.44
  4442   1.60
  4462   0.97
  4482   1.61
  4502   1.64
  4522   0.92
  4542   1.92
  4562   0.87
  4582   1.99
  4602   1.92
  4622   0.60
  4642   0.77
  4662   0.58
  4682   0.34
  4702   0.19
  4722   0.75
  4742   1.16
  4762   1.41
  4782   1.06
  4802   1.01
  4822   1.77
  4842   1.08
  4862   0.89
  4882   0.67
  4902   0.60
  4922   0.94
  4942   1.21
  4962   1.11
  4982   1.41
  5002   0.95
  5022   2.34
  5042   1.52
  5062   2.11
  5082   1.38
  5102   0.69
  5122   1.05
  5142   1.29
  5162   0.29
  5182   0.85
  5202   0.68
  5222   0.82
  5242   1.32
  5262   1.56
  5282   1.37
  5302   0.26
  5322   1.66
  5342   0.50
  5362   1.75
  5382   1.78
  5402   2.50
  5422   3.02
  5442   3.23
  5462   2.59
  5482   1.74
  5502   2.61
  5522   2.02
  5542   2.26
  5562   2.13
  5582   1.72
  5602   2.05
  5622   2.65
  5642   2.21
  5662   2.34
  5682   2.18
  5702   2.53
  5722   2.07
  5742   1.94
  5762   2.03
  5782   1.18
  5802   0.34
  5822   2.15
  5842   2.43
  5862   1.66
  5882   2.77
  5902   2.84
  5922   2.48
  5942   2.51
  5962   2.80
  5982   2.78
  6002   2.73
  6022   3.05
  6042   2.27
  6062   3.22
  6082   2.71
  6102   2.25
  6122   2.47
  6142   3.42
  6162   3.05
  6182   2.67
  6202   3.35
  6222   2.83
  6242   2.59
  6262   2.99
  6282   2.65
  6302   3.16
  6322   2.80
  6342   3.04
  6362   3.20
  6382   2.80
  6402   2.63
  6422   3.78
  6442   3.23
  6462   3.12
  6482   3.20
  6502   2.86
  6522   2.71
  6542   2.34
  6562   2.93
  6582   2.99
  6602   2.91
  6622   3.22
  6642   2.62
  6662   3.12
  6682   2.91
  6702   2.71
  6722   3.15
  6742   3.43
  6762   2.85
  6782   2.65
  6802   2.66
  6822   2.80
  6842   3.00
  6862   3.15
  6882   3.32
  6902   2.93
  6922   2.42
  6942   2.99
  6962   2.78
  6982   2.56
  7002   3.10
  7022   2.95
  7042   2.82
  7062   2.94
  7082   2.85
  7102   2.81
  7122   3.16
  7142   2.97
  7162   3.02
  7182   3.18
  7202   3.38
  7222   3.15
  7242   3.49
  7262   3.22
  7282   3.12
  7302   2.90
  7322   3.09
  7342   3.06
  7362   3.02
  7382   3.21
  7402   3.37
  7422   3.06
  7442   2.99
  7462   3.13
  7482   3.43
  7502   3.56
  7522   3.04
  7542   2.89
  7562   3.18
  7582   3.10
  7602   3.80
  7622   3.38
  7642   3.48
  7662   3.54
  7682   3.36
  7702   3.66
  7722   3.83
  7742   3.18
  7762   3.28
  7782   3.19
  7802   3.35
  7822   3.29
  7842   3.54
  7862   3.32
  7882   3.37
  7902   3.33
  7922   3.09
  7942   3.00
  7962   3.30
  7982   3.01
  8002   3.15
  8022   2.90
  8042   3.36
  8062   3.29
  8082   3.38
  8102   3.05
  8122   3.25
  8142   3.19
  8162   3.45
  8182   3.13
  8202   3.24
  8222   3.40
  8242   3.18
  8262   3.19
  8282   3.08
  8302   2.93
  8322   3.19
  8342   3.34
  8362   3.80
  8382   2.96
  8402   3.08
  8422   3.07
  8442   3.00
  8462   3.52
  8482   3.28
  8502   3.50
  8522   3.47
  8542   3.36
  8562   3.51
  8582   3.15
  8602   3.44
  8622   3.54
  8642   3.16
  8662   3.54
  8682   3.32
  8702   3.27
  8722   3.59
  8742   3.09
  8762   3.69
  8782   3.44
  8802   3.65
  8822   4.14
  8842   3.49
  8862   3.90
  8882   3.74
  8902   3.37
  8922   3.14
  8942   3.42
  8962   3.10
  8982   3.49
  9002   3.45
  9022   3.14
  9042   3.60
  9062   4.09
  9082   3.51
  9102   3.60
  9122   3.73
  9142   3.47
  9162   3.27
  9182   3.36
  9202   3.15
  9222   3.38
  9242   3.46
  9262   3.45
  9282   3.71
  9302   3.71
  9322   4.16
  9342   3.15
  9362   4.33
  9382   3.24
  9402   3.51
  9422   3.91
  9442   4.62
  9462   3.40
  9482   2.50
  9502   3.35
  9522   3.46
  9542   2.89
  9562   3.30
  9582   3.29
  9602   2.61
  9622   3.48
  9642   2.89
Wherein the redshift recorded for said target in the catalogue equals 0.35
